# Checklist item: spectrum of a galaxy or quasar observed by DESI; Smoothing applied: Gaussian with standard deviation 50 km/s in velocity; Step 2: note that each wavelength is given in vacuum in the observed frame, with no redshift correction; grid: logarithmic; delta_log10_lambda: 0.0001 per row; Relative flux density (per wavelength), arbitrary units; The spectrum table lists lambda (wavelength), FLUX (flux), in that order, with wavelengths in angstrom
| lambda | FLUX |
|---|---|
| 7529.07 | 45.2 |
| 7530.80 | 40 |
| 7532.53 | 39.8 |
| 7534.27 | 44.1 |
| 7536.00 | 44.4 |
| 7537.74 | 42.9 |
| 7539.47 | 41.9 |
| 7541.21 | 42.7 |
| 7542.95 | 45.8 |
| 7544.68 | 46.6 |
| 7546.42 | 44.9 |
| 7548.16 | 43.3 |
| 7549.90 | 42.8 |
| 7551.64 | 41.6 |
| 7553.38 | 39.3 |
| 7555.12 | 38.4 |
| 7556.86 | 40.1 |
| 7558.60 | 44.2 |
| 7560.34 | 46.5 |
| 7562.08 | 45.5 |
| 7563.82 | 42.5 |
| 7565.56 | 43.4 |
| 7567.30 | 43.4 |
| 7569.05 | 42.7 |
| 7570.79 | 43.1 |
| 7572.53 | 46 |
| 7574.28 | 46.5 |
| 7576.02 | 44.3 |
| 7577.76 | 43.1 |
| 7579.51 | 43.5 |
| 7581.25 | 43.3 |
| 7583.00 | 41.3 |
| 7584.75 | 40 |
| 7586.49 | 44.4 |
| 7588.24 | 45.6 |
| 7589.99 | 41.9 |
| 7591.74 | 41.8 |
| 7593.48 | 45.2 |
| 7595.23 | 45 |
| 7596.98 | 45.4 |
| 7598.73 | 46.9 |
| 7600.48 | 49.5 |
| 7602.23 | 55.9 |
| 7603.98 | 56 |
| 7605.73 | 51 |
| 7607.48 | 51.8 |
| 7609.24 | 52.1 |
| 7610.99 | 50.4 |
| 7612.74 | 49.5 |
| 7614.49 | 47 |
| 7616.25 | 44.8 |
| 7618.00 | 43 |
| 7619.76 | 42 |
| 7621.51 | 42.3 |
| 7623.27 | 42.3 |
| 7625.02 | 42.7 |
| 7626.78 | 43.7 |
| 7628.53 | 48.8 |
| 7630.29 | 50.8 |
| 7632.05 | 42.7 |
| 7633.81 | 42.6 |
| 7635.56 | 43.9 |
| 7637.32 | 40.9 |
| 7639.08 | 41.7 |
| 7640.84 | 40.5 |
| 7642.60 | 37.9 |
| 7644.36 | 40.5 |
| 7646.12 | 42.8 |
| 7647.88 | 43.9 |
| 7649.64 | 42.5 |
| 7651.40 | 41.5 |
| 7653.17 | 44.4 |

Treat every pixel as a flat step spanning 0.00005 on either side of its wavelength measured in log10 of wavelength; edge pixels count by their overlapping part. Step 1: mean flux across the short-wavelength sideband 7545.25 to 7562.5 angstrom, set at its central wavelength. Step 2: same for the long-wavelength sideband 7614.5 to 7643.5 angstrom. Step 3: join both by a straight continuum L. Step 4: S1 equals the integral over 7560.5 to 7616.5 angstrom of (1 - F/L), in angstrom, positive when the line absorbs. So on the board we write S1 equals -4.1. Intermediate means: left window 42.6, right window 43.3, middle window 46.1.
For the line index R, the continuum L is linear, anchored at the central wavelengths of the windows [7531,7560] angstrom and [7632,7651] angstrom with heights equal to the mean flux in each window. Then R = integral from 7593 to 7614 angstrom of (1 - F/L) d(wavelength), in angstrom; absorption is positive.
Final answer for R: -3.9 angstrom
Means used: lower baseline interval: 42.7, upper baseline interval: 41.8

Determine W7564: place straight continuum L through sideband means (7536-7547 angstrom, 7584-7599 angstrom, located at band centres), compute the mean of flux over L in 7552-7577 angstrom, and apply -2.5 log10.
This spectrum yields 0.02 mag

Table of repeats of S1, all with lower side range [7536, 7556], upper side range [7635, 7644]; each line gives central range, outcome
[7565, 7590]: -0.8 angstrom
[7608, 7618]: -1.7 angstrom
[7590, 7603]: -1.5 angstrom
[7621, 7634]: -1.1 angstrom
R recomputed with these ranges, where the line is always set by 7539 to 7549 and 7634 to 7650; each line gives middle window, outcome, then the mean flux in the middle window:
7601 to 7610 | -2.24 angstrom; 53.2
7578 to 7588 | 0.11 angstrom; 42.7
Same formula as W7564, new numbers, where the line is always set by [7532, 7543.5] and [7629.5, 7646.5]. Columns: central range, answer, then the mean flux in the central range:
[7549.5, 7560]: 0.044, 41.3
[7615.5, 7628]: -0.016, 43.1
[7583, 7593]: 0.000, 42.7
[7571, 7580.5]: -0.044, 44.6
